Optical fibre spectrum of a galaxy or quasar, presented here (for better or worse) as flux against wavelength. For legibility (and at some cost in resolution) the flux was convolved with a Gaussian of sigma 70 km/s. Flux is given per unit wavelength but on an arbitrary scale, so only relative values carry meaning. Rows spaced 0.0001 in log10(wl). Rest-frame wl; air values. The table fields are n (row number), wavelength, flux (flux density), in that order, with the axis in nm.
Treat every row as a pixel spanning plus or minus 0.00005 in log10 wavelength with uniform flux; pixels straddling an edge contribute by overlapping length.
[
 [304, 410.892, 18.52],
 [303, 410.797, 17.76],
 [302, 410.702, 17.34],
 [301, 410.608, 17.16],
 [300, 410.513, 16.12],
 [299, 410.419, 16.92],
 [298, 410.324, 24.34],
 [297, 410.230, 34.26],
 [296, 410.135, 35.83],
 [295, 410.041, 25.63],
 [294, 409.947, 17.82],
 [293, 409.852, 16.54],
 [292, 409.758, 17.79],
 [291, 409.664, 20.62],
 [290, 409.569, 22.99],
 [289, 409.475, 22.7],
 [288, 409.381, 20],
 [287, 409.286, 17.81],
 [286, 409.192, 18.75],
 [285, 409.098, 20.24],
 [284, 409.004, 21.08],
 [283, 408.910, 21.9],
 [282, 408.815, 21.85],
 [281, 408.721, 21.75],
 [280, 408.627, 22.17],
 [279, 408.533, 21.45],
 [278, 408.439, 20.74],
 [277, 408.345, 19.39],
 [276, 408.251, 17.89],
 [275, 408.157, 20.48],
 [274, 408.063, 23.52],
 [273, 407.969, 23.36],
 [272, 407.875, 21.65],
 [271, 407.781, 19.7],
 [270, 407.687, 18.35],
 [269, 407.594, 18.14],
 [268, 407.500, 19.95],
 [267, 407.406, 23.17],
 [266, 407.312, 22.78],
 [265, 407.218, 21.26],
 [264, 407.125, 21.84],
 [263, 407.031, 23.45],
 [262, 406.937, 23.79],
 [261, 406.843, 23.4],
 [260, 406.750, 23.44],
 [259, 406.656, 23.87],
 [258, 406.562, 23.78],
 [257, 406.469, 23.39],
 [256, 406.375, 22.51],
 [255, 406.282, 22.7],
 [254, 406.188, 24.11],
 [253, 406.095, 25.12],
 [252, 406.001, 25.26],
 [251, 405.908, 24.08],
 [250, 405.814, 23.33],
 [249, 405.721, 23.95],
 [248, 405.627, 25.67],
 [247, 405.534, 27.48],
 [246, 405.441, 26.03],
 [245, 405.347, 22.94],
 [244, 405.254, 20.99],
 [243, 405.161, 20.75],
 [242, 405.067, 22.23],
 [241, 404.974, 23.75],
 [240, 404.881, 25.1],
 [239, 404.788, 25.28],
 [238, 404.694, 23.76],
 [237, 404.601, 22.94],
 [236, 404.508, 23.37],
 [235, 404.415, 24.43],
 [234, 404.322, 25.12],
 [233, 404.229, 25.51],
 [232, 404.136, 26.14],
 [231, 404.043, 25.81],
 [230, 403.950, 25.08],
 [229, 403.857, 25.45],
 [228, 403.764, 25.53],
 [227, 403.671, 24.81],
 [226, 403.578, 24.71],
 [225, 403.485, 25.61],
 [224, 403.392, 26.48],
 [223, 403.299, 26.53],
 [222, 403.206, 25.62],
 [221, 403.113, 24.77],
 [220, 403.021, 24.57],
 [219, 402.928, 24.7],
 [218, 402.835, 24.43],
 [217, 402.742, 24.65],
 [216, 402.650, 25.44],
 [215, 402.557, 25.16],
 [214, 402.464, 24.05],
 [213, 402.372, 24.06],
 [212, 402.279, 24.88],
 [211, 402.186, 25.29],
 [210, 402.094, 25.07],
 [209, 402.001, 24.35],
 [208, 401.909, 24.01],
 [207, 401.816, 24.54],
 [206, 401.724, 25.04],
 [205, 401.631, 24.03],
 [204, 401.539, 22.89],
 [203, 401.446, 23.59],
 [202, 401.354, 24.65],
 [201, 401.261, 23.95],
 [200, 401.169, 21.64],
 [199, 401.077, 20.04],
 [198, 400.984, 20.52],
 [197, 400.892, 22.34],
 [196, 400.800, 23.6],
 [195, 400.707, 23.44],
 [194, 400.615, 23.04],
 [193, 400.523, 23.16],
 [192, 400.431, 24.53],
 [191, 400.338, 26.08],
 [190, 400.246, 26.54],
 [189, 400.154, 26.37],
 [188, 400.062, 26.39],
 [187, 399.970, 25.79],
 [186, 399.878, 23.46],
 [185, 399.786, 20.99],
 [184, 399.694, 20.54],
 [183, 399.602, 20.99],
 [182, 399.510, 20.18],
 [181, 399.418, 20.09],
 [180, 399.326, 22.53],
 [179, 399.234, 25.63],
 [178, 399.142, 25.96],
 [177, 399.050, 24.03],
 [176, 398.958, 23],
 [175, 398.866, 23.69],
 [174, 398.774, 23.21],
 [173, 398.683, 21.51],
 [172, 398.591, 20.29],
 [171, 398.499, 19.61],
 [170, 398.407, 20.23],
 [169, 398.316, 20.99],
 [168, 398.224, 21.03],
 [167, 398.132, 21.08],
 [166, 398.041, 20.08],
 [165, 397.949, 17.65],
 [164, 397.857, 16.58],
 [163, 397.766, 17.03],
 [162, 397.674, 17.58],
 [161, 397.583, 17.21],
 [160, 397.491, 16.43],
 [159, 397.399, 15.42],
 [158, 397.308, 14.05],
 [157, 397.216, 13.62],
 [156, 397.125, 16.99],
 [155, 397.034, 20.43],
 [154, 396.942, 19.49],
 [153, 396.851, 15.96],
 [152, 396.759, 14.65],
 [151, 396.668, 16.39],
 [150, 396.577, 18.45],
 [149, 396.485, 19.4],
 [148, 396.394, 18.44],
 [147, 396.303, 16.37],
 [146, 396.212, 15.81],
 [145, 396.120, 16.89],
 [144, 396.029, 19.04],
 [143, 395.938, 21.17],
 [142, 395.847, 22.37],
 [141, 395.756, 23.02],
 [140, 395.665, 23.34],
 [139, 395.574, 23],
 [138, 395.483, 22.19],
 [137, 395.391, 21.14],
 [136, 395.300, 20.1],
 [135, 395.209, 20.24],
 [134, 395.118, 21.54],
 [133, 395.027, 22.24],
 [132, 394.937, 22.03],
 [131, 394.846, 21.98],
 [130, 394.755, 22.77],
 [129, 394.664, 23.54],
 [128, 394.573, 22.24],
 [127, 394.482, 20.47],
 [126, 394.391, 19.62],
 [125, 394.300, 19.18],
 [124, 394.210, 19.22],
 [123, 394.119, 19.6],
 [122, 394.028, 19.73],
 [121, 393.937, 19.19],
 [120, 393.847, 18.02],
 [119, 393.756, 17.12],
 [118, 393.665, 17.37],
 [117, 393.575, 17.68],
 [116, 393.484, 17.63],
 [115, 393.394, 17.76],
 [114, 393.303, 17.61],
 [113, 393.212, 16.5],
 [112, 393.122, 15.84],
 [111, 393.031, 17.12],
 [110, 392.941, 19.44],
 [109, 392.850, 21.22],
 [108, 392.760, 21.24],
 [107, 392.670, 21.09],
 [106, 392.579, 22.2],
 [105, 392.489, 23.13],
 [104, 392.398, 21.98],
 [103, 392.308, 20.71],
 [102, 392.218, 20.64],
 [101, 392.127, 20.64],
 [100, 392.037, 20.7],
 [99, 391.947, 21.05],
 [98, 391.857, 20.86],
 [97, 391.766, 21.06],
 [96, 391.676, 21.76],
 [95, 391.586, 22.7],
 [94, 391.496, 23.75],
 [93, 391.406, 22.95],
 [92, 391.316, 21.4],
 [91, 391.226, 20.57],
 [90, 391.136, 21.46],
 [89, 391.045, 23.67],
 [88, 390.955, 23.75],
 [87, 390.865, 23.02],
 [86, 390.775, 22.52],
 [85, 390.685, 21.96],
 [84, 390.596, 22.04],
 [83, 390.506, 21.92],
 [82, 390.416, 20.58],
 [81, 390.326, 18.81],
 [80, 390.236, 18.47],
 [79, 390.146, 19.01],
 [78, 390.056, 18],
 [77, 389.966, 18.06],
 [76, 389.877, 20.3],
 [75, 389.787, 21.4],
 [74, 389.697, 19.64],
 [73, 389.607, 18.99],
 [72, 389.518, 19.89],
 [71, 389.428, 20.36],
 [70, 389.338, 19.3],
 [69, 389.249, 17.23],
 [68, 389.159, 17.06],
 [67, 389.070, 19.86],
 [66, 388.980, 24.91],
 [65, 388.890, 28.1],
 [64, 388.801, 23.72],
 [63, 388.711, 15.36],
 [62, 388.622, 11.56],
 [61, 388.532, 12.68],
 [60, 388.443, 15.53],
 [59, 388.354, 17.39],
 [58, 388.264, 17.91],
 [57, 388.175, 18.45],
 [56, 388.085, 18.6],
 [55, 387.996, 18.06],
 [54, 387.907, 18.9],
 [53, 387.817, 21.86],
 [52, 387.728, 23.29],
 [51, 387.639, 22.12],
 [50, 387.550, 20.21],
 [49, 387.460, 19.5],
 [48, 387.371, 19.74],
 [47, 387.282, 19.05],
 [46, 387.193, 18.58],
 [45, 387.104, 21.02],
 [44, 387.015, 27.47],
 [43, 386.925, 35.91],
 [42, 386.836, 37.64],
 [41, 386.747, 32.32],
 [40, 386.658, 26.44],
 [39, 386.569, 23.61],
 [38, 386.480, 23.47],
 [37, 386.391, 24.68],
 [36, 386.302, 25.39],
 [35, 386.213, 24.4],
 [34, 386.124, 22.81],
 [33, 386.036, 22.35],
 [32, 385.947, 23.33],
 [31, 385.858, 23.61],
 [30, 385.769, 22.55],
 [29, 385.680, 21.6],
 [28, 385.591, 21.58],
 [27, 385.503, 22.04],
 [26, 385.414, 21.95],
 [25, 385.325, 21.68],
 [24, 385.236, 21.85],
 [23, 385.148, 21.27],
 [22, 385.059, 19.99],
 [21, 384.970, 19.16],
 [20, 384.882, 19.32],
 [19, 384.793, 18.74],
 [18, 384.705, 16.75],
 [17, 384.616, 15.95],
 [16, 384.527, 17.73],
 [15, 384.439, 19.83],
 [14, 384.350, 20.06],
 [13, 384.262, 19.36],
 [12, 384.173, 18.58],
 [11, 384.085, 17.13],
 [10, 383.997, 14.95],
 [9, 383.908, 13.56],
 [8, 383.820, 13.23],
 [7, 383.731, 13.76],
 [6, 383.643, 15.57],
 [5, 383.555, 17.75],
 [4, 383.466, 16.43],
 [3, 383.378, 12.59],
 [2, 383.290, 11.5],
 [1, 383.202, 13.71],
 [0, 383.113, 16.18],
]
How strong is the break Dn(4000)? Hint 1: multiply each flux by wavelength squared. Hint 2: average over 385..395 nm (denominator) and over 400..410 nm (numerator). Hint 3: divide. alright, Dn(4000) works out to 1.19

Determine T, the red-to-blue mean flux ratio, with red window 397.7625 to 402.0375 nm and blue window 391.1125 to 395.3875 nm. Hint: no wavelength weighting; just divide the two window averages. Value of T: 1.1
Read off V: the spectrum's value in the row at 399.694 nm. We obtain 20.54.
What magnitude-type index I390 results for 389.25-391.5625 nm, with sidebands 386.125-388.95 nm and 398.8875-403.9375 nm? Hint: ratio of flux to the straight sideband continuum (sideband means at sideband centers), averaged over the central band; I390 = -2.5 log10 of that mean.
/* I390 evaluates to 0.08 mag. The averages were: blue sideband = 22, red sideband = 24.1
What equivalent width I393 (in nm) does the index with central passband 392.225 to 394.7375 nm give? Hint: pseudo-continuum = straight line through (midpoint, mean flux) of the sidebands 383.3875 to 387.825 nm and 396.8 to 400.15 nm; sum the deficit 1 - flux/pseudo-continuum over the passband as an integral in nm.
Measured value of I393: 0.135 nm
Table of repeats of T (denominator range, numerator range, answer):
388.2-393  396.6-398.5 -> 0.87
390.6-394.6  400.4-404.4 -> 1.20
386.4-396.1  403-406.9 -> 1.17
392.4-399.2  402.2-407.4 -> 1.24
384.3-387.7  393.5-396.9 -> 0.88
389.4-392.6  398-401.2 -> 1.07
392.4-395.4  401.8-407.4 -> 1.22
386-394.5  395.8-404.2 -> 1.06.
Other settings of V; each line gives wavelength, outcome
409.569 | 22.99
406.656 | 23.87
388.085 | 18.6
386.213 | 24.4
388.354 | 17.39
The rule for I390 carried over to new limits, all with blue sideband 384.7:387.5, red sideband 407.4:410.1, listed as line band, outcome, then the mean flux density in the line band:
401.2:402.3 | -0.137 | 24.3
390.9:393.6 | 0.096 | 20.6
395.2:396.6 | 0.105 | 20.1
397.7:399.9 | 0.028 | 21.2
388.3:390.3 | 0.204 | 18.9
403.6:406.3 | -0.159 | 24.4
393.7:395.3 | 0.090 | 20.5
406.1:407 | -0.129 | 23.5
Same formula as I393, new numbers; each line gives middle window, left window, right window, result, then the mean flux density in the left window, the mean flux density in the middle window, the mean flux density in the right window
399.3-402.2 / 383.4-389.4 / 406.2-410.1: -0.32 nm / 20.5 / 23.4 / 21.4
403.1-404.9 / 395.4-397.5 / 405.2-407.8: -0.26 nm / 18.5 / 25.1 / 23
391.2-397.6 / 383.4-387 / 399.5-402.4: 0.83 nm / 21.2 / 19.7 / 23.7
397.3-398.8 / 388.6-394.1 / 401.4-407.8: 0.22 nm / 20.2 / 18.9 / 24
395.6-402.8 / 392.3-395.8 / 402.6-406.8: 0.29 nm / 20.3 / 21.5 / 24.5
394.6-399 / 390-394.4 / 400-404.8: 0.51 nm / 20.3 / 19.6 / 24.5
